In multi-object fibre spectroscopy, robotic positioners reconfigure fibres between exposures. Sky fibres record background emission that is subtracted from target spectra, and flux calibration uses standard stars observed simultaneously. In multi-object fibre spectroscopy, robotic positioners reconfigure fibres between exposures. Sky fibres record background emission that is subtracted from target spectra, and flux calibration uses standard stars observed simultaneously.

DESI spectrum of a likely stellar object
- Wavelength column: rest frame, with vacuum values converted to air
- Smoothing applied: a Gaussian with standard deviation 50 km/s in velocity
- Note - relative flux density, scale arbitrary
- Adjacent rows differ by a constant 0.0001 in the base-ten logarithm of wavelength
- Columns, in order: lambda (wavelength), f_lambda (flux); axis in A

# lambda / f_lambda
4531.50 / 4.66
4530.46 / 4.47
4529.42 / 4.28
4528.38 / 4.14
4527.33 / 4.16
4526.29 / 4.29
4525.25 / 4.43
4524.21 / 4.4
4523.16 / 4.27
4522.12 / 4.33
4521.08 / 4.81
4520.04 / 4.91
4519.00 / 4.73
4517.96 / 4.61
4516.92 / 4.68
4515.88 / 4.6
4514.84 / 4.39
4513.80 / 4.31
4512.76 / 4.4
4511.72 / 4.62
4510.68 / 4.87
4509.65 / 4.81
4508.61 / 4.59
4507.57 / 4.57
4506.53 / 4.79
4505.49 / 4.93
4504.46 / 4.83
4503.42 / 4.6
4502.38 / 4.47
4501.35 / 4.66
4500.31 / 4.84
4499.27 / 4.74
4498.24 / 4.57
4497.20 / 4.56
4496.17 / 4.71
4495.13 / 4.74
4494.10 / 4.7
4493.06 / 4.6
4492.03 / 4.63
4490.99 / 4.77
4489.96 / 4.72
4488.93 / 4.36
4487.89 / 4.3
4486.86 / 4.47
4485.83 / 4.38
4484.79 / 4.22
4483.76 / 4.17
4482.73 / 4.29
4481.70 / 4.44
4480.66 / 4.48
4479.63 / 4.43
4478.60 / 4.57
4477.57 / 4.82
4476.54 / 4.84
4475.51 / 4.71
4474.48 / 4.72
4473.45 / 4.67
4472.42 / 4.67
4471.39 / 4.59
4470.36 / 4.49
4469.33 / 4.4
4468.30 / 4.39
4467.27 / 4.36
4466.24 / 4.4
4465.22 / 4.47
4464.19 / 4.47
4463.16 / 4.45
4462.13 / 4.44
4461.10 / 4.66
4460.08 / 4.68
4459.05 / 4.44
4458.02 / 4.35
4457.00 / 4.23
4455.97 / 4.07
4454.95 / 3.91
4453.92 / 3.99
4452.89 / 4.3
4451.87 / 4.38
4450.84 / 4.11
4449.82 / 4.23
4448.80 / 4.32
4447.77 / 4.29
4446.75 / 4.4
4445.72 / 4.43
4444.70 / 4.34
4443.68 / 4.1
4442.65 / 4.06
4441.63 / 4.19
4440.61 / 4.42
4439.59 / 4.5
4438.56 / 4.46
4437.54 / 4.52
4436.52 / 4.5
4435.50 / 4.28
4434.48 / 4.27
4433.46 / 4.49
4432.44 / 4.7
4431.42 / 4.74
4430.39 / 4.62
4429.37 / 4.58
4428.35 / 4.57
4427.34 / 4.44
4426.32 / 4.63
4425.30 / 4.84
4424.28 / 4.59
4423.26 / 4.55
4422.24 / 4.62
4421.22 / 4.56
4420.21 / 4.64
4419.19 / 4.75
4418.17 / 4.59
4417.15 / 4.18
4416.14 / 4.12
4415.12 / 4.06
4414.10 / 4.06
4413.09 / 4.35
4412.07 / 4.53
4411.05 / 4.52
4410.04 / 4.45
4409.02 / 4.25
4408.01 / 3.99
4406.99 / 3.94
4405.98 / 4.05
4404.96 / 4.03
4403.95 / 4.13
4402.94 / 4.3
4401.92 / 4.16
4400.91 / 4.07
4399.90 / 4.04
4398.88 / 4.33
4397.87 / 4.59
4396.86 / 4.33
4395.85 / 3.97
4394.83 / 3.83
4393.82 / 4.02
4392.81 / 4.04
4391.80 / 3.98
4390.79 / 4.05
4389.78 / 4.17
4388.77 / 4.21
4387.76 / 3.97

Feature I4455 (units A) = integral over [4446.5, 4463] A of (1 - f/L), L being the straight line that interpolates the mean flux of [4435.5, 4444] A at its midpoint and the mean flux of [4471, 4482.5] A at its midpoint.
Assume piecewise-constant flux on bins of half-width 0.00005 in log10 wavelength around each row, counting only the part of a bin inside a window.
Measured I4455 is 0.6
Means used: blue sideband 4.34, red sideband 4.62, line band 4.3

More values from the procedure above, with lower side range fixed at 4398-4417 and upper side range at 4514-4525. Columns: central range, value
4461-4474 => -0.3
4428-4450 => -0.6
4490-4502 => -0.5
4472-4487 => -0.3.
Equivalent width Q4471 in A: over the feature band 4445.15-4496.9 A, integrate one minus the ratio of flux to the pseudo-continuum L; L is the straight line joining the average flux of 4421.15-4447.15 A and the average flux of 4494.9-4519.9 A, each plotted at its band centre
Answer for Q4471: 1.3 A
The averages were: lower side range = 4.47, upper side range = 4.65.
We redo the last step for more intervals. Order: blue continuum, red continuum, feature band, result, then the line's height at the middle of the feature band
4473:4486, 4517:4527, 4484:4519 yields -0.6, 4.53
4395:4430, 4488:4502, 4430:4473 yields 1.0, 4.49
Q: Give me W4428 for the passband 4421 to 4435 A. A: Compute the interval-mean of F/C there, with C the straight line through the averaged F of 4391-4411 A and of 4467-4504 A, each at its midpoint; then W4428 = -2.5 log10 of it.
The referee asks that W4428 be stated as -0.08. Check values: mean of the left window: 4.14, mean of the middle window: 4.58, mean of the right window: 4.56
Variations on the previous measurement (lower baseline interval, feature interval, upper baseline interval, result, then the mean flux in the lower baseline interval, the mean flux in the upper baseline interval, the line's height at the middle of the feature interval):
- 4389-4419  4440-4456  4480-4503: 0.03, 4.18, 4.54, 4.36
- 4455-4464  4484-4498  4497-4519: 0.00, 4.39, 4.64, 4.55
